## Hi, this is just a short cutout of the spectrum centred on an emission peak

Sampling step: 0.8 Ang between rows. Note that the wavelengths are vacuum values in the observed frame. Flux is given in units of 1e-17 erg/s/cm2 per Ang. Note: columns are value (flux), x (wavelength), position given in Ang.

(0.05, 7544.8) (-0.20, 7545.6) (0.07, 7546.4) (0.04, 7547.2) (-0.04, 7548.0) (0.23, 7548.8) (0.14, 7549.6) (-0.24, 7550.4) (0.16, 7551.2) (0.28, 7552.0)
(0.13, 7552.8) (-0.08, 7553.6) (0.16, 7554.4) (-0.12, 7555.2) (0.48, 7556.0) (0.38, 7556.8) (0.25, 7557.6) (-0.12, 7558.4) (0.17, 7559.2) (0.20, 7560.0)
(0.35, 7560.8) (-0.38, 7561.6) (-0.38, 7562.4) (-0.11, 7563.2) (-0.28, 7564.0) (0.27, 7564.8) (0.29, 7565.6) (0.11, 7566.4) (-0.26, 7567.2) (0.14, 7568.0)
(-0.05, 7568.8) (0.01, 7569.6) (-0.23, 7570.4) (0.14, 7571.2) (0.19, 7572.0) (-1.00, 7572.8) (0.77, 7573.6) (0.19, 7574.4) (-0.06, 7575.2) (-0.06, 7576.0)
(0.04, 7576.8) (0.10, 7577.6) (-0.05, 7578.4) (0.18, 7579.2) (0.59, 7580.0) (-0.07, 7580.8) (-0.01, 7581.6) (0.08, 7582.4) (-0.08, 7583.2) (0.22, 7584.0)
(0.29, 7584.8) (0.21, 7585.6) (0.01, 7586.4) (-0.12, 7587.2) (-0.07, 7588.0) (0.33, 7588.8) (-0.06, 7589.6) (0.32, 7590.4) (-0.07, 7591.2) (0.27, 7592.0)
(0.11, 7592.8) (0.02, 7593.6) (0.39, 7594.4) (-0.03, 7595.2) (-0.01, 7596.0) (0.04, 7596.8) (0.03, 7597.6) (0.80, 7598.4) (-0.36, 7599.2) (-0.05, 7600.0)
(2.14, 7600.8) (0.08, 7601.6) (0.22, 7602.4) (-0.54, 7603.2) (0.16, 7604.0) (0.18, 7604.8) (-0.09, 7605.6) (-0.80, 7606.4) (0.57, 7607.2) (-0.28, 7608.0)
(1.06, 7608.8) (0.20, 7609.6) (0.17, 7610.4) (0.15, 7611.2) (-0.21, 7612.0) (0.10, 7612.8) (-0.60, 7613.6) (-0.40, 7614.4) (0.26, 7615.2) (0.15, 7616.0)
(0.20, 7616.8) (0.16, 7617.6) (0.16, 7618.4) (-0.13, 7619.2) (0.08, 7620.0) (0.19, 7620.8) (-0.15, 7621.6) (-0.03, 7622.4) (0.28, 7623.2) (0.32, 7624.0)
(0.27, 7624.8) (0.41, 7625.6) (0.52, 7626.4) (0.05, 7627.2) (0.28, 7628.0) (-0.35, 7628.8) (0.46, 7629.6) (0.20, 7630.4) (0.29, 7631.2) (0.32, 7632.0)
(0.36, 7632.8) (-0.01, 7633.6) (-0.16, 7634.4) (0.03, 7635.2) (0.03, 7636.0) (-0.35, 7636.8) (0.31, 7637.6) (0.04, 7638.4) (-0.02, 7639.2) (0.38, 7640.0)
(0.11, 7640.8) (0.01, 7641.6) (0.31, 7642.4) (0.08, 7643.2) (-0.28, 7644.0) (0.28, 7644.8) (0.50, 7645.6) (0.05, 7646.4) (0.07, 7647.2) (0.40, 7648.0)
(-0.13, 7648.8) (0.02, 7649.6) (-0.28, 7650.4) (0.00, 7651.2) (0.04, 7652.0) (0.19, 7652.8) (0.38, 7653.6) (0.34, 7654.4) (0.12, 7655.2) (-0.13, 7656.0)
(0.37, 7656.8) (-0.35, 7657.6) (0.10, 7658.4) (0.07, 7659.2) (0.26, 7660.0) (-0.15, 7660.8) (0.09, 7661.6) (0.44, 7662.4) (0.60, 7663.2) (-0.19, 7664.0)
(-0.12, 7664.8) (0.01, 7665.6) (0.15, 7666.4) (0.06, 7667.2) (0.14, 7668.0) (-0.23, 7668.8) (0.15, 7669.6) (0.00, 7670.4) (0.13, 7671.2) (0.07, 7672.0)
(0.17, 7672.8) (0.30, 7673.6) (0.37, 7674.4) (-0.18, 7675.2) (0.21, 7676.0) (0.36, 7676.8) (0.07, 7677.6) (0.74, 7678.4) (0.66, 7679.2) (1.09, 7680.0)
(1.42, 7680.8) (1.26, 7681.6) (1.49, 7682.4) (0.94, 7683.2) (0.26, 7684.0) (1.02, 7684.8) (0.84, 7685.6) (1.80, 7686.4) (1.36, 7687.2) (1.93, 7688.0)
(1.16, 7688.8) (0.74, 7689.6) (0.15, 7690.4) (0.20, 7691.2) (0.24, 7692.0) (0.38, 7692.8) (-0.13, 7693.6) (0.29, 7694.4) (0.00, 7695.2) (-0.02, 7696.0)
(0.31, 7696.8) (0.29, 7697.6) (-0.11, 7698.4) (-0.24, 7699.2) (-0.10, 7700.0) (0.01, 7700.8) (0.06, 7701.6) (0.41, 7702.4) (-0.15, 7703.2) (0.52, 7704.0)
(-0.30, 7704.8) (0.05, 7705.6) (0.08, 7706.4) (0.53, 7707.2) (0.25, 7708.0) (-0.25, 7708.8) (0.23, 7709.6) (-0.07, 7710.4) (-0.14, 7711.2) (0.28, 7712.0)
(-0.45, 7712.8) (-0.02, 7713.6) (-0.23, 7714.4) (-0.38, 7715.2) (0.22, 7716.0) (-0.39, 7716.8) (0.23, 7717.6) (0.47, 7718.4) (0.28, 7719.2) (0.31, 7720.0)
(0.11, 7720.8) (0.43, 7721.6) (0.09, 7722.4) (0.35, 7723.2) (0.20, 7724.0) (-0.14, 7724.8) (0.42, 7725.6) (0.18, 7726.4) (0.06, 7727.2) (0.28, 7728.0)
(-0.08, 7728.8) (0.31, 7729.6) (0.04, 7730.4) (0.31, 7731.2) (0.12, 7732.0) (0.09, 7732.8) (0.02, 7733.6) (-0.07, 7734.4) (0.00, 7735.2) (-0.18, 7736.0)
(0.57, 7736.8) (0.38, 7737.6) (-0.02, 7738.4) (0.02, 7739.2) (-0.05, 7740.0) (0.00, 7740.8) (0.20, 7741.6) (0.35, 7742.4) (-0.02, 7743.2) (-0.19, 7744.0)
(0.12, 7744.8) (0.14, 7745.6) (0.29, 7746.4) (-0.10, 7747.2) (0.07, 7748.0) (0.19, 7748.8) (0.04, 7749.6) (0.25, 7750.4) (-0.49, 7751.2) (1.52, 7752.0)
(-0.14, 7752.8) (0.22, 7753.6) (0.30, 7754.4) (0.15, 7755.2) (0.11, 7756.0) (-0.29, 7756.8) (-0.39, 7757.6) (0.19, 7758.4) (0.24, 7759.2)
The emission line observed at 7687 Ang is [O II] 3727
